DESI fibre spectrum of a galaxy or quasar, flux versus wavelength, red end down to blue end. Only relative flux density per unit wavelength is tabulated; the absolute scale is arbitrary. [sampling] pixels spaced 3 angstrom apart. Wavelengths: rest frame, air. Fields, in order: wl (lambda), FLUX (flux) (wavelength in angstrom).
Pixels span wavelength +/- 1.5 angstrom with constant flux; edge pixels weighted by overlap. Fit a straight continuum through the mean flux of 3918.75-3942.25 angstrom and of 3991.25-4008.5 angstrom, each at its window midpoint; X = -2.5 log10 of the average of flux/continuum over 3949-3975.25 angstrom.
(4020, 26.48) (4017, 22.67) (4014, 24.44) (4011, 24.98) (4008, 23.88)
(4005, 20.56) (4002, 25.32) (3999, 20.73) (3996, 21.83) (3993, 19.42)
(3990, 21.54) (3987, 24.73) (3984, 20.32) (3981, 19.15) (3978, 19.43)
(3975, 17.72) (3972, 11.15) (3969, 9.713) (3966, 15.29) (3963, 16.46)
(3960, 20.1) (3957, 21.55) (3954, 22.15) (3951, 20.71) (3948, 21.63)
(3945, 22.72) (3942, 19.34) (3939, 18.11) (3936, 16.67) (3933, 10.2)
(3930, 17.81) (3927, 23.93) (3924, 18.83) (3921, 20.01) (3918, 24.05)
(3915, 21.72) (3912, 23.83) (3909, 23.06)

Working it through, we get 0.148 mag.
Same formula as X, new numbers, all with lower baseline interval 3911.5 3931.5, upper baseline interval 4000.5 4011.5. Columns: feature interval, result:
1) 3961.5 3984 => 0.389 mag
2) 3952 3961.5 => 0.051 mag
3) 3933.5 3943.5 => 0.253 mag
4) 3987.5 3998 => 0.094 mag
